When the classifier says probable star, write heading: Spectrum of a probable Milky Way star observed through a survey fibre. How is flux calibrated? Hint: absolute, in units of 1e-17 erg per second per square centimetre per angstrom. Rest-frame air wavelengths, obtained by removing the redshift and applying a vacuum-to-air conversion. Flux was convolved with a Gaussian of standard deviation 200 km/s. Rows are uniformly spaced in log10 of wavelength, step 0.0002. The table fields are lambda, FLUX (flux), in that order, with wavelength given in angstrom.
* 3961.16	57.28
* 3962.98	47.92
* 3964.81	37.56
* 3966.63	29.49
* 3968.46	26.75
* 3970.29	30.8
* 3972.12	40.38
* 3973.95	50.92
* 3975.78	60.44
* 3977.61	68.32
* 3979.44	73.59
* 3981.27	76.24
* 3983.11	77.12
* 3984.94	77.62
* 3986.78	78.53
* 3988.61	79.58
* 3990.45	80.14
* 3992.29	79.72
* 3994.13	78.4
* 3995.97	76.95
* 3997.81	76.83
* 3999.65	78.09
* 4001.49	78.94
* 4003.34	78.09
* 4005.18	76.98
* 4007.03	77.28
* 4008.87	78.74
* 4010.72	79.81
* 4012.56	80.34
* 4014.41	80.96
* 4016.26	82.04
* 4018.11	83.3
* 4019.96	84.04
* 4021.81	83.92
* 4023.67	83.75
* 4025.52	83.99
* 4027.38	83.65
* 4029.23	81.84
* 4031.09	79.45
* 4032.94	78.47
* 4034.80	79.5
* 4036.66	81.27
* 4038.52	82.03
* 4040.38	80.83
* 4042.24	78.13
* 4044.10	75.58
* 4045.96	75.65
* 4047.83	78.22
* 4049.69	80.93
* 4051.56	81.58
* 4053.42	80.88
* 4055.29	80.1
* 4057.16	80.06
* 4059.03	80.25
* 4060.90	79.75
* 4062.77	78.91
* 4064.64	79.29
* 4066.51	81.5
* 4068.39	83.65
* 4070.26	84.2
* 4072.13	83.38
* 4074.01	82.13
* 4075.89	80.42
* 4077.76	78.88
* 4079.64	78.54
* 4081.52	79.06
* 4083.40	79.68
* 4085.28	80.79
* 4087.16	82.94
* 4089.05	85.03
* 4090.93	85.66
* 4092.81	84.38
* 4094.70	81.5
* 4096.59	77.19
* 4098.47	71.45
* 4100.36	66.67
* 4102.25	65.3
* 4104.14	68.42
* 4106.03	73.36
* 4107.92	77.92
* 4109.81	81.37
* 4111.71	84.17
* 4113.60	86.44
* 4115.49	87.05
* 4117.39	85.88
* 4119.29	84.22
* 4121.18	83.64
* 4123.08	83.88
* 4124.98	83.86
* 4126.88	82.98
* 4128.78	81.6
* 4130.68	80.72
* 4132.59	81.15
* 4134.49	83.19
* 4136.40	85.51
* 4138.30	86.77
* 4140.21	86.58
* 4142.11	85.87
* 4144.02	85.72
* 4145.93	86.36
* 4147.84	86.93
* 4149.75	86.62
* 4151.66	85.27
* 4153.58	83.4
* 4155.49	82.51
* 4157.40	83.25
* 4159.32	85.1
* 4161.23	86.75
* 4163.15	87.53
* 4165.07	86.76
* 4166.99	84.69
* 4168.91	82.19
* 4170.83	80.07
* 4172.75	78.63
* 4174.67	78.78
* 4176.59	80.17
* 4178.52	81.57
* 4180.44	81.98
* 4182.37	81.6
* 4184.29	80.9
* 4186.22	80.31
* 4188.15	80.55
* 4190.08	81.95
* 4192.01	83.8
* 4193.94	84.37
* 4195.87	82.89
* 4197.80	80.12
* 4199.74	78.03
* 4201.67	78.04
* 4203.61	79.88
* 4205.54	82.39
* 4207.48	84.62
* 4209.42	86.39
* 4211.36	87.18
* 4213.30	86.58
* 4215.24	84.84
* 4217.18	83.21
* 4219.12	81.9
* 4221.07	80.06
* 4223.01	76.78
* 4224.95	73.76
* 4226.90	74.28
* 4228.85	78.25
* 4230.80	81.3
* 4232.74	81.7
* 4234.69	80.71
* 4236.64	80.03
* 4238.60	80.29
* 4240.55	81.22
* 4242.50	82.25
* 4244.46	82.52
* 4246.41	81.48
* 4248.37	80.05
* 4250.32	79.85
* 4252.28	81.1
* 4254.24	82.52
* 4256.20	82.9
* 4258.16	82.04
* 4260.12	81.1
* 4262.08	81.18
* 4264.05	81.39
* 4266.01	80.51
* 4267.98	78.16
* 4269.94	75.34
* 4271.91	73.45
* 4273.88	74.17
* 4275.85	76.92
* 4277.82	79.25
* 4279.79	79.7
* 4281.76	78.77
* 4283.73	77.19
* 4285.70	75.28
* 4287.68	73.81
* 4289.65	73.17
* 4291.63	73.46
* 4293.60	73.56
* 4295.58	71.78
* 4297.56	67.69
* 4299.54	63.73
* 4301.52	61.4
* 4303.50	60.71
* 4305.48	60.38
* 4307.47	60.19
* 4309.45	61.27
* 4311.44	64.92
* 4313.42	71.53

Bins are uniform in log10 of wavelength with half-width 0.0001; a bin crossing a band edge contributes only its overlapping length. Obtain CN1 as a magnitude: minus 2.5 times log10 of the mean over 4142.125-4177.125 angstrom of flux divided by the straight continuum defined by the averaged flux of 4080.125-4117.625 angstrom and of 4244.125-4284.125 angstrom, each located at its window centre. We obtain -0.06 mag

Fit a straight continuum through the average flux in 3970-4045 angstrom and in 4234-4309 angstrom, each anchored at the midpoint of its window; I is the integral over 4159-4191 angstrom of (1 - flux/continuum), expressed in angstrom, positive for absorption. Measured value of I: -2.6 angstrom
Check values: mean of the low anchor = 76.4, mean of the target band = 82.3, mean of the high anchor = 75.9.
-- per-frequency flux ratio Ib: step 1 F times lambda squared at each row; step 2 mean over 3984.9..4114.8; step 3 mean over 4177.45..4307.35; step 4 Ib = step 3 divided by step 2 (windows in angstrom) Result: 1.08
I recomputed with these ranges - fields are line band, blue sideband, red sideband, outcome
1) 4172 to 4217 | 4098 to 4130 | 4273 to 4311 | -3.9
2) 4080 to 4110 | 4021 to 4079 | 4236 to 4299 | 1.0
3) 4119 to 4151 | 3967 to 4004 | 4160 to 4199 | -2.2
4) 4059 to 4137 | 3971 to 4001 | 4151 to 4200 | -2.5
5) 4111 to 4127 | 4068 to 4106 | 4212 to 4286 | -1.2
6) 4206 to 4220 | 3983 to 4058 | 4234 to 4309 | -1.5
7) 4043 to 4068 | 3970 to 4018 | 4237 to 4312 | -1.9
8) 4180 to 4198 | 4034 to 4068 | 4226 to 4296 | -0.7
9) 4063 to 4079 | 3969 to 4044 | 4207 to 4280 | -0.9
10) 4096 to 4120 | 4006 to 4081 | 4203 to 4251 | 1.0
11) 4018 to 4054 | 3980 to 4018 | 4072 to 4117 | -0.9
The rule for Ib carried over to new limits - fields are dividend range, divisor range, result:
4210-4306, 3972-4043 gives 1.13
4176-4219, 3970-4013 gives 1.25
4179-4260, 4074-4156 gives 1.05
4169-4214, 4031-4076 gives 1.09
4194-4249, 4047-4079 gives 1.08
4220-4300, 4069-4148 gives 1.03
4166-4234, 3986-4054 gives 1.11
